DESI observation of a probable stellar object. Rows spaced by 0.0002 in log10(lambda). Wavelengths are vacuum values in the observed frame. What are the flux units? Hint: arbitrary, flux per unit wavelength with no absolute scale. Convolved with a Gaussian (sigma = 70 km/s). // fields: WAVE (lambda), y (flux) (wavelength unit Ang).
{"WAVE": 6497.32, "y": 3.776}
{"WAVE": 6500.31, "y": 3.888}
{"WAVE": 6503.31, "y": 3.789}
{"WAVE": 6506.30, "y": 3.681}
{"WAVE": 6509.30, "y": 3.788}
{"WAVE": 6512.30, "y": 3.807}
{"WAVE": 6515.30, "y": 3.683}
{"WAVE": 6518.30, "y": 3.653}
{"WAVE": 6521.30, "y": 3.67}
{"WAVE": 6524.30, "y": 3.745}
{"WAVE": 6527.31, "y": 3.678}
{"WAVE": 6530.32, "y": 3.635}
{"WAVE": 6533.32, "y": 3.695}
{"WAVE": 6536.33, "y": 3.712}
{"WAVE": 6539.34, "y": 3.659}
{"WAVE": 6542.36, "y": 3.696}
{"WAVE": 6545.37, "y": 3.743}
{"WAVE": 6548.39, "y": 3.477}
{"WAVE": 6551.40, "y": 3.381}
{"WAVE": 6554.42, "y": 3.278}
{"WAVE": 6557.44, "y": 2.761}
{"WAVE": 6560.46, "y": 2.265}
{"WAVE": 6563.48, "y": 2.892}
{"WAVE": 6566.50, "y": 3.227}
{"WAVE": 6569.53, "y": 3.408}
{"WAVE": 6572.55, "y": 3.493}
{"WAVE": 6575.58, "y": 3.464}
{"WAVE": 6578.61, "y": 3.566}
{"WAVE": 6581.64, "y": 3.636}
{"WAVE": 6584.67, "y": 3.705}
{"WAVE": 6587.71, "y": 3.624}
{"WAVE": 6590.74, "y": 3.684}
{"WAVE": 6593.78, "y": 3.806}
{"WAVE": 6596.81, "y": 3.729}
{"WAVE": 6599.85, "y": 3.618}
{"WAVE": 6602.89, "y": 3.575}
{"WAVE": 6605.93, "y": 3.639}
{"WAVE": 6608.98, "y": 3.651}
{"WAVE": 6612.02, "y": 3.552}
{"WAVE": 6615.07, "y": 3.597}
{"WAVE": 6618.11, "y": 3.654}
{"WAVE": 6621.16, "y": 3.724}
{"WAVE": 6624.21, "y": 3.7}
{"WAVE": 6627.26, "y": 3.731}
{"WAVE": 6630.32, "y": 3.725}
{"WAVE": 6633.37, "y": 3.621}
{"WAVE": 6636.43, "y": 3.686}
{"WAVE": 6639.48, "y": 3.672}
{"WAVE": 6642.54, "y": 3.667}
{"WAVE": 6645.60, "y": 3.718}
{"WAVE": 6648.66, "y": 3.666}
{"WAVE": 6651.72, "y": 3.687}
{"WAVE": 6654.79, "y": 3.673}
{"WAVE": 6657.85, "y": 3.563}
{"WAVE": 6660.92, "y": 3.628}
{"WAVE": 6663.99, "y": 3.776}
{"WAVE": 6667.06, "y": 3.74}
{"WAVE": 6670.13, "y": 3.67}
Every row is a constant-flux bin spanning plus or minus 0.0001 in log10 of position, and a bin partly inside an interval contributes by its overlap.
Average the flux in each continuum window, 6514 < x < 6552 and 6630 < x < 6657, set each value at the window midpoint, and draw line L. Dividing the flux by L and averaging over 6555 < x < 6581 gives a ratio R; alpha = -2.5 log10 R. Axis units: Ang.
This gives 0.16 mag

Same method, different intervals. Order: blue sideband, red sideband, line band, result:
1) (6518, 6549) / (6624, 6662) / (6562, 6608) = 0.04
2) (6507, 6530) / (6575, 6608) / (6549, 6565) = 0.24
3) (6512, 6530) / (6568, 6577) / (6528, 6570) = 0.07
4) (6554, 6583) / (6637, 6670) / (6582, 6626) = -0.08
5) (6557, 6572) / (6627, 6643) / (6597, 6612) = -0.08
